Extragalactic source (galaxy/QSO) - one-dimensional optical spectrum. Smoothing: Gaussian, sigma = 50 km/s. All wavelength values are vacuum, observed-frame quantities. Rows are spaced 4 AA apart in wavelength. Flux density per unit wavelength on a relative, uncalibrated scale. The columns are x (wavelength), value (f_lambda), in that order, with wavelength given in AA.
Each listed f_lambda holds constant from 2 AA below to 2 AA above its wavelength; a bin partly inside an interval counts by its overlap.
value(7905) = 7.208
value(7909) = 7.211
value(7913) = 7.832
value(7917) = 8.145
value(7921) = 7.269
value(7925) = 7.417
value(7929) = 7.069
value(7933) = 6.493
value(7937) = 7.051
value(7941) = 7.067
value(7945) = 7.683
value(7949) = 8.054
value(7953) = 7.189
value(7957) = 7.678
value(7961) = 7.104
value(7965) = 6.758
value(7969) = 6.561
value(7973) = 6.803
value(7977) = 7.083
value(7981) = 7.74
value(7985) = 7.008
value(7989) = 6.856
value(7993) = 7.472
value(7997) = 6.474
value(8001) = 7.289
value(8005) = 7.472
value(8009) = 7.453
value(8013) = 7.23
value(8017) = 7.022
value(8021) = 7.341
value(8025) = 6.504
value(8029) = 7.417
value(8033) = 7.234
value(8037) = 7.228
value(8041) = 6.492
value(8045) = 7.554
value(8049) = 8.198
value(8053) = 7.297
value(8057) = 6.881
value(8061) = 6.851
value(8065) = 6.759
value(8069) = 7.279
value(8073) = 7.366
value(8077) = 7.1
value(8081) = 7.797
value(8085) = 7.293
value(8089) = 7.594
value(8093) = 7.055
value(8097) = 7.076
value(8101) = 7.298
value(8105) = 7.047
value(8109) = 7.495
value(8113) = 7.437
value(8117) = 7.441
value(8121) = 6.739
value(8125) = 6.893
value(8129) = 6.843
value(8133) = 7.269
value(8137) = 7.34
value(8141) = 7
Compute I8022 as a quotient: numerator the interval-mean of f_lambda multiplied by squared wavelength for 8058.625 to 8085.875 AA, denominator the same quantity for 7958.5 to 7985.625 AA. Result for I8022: 1.05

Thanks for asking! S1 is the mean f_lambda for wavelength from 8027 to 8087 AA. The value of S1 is 7.25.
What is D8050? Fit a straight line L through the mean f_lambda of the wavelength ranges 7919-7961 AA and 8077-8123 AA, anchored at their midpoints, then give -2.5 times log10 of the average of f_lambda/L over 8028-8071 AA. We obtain 0.01 mag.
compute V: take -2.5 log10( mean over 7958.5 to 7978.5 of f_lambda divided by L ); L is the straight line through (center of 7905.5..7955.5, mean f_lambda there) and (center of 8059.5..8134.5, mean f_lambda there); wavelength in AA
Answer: 0.07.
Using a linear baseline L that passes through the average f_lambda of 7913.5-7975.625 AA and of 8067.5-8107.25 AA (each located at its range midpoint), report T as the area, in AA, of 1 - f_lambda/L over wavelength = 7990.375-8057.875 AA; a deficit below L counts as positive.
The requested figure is 0.5 AA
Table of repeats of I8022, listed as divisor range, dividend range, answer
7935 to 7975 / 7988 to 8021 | 1.01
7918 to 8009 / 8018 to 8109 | 1.03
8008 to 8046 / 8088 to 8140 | 1.03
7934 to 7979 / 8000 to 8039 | 1.02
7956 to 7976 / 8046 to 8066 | 1.06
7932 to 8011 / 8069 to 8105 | 1.05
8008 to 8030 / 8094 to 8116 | 1.04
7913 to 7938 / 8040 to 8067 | 1.02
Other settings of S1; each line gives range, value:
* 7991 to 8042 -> 7.14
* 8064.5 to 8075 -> 7.19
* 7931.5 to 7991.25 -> 7.15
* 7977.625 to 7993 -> 7.23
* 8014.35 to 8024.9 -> 7.06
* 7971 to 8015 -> 7.17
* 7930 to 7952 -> 7.26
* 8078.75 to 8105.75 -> 7.32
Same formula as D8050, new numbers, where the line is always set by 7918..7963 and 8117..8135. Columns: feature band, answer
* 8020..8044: 0.02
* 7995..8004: 0.04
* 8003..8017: -0.02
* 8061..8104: -0.03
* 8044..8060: -0.05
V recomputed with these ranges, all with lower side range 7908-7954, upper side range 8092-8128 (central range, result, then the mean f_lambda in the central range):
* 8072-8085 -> -0.03 mag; 7.41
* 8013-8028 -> 0.04 mag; 7.02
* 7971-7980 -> 0.04 mag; 7.03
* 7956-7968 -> 0.04 mag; 7.09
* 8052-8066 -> 0.04 mag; 6.94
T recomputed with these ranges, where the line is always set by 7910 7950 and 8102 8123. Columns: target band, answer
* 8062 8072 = 0.32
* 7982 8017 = 0.78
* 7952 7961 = -0.03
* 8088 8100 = 0.06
